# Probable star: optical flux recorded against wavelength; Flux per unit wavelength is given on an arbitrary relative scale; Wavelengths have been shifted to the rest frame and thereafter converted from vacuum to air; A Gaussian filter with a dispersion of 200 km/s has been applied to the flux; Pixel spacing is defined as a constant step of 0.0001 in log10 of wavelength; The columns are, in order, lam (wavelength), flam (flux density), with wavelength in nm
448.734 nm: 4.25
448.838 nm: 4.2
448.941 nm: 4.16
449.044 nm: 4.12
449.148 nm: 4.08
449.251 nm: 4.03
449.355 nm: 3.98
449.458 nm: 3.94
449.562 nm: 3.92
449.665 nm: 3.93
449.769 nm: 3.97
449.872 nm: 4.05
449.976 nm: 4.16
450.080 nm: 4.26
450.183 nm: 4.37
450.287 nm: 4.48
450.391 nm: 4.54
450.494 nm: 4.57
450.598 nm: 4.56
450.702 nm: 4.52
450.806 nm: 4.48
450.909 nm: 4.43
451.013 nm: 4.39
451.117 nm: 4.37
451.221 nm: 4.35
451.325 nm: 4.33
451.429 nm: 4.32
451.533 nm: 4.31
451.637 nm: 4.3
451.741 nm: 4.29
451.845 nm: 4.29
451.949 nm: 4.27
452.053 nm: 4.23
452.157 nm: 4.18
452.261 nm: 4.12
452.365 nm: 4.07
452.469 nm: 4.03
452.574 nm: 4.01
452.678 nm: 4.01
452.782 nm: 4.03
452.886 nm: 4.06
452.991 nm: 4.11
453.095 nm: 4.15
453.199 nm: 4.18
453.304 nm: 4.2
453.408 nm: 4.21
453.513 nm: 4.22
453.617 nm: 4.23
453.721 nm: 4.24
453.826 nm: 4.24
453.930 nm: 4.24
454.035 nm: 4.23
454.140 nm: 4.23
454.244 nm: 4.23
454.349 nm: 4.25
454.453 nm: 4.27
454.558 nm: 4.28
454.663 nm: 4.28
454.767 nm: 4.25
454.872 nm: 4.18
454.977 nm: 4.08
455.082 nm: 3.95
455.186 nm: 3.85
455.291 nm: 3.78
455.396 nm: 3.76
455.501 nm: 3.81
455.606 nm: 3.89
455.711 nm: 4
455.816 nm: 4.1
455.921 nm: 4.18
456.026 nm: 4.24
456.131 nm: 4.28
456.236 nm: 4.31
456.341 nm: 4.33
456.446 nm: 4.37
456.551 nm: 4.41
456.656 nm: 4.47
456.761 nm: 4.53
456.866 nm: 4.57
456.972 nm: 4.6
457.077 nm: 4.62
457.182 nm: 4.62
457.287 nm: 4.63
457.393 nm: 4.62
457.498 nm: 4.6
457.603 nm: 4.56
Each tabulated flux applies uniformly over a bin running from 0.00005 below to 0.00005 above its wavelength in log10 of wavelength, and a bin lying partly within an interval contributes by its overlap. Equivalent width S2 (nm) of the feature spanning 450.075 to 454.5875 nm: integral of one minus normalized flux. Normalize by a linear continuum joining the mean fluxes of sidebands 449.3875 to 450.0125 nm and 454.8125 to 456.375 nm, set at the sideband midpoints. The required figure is -0.280 nm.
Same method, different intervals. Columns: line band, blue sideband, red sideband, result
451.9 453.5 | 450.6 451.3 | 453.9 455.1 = 0.07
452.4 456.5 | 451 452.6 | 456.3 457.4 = 0.24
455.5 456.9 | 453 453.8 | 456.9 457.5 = 0.08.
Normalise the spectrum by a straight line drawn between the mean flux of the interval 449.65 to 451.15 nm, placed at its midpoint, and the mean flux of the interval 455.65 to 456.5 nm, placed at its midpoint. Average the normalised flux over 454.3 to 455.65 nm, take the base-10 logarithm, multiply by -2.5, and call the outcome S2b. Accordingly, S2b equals 0.05 mag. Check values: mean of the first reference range 4.35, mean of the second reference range 4.22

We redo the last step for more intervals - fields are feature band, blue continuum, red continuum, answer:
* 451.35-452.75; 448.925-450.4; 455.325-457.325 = 0.00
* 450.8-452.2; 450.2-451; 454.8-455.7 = 0.02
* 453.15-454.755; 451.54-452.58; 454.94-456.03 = -0.05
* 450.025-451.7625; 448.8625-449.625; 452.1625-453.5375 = -0.09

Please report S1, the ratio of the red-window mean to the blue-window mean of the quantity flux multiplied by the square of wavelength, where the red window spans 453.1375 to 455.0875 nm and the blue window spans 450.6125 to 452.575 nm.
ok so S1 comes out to 1.0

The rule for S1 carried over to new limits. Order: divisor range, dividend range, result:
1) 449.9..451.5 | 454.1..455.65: 0.94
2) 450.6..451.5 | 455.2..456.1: 0.92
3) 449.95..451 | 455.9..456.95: 1.01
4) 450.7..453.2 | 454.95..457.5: 1.03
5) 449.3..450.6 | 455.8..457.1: 1.08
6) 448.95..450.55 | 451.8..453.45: 1.01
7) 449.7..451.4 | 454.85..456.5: 0.95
